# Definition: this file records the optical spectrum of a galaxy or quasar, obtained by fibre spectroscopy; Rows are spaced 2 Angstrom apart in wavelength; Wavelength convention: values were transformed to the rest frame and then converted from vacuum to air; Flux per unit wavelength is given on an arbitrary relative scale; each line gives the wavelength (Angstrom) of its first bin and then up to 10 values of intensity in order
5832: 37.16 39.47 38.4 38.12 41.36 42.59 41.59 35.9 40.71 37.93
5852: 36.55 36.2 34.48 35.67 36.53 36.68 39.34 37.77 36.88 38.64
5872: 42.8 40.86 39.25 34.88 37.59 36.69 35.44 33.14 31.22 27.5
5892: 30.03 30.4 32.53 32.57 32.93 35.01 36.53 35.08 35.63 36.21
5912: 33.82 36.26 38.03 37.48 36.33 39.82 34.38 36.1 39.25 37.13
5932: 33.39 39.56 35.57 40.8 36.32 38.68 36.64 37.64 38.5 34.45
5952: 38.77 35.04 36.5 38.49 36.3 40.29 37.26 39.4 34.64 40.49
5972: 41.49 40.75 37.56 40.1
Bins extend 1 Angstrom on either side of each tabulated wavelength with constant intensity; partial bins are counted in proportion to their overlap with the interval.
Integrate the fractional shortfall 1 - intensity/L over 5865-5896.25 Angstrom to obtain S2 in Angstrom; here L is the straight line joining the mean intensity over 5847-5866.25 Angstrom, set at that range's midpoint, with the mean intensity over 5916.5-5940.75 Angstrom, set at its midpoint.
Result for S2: 1.48 Angstrom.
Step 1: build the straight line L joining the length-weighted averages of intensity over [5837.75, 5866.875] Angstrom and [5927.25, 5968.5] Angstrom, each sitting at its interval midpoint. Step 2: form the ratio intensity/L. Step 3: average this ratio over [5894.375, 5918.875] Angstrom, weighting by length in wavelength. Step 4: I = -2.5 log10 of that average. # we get 0.08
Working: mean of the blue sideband 38.1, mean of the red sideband 37.4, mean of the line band 35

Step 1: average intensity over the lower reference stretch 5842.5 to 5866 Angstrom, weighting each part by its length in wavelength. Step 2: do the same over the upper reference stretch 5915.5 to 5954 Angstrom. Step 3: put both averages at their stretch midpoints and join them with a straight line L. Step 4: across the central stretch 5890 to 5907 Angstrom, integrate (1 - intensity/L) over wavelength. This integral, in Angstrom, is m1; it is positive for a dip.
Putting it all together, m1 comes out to 2.1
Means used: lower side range 37.5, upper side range 37.2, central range 32.8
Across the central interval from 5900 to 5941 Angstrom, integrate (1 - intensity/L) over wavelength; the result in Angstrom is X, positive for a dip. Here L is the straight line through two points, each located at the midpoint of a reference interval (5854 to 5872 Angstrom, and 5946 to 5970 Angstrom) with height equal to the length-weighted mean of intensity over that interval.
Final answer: 0.88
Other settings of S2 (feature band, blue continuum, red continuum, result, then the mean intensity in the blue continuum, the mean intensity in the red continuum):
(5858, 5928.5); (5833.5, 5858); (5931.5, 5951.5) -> 3.90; 38.5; 37.3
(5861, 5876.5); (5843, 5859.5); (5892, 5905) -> -1.42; 37.4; 33.1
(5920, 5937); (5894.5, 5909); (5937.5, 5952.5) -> -0.27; 34.2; 37.6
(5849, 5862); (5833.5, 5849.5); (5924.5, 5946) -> 1.02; 39.7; 37.3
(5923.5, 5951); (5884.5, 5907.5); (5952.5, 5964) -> -1.02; 32.6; 37.4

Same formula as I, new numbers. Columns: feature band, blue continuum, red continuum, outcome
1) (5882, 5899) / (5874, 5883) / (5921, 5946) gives 0.17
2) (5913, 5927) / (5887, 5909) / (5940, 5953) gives -0.06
